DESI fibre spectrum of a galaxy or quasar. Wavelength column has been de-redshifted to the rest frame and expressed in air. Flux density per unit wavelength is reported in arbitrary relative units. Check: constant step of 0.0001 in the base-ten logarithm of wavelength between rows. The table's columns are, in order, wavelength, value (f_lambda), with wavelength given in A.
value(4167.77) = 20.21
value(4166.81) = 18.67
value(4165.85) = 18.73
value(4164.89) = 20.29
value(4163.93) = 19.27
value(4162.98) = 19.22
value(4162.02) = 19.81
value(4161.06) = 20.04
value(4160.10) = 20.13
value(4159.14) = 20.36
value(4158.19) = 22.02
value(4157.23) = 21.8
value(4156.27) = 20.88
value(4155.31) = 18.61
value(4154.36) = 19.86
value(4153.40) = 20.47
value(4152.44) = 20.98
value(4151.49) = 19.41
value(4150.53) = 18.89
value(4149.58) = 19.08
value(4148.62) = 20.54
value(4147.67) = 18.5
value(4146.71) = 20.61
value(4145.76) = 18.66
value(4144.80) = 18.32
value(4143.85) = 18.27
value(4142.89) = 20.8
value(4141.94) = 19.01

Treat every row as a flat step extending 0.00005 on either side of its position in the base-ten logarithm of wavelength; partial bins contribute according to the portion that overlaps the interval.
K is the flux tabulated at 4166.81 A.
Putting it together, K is 18.67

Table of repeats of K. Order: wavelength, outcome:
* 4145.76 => 18.66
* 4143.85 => 18.27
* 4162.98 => 19.22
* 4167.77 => 20.21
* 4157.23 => 21.8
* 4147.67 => 18.5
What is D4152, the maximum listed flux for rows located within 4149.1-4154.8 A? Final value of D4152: 20.98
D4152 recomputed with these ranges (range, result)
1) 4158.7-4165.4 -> 20.36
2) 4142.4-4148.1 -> 20.8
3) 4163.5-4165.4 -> 20.29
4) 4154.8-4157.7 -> 21.8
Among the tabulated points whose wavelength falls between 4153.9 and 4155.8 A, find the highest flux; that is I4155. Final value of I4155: 19.86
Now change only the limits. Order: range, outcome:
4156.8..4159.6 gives 22.02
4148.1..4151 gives 20.54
